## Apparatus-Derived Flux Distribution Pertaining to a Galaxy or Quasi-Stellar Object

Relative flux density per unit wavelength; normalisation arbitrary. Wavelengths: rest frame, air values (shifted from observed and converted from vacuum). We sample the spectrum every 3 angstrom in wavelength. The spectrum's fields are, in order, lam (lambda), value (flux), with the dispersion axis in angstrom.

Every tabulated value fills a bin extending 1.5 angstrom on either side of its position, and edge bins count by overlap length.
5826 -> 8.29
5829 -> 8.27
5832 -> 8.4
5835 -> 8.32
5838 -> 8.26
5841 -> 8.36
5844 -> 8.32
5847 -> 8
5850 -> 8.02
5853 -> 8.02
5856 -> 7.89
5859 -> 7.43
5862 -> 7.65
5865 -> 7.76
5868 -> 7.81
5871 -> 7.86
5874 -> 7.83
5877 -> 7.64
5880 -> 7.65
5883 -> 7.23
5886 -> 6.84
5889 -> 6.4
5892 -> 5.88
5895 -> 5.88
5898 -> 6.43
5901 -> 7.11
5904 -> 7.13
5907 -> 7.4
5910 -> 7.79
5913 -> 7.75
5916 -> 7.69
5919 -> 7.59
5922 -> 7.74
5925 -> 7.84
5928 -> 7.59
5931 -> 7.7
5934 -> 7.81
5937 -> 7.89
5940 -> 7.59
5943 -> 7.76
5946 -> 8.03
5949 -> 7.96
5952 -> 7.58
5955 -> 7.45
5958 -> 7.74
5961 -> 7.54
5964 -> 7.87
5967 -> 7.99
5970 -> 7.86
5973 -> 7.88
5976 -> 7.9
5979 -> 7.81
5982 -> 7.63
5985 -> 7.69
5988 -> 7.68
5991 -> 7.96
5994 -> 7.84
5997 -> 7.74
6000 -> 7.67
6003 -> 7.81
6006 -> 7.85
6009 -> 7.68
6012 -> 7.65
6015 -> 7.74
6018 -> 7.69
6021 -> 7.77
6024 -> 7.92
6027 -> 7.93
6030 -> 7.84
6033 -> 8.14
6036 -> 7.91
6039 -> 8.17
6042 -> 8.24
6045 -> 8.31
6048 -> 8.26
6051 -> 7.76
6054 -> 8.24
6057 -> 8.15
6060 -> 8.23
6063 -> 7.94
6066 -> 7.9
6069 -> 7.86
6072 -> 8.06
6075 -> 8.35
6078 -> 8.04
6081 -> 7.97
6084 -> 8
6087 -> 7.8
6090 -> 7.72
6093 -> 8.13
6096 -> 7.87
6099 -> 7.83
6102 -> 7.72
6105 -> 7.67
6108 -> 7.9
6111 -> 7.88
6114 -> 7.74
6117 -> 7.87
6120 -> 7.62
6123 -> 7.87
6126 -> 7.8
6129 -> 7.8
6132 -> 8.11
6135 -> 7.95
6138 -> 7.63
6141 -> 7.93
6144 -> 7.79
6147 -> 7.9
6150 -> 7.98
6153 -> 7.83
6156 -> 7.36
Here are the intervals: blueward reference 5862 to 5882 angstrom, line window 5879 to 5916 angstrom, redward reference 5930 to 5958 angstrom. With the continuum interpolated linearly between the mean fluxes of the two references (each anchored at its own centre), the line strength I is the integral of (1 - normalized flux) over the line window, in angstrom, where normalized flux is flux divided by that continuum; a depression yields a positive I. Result 3.7 angstrom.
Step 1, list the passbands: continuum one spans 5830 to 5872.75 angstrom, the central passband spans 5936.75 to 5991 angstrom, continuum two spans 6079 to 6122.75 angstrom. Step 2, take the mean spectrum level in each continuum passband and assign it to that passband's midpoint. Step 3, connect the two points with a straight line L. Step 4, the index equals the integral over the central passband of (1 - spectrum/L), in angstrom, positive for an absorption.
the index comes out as 1.1 angstrom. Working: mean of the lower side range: 8.01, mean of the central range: 7.77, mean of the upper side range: 7.84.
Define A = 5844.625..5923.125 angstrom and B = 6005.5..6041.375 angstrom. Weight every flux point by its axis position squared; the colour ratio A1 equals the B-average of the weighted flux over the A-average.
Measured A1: 1.11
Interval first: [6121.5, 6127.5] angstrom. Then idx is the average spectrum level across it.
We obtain 7.83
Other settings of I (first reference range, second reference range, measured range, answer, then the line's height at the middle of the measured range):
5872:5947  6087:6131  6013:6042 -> -1.1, 7.63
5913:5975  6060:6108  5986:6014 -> 0.2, 7.83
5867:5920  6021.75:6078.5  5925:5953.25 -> -1.2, 7.46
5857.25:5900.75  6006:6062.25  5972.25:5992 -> -0.2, 7.7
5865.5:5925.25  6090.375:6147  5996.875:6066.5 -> -3.0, 7.62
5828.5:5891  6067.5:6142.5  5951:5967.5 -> 0.3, 7.83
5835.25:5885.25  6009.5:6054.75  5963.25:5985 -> 0.2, 7.92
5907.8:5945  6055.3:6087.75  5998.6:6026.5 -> 0.5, 7.91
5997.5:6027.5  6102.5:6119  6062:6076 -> -0.4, 7.79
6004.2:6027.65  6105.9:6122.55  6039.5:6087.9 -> -1.8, 7.79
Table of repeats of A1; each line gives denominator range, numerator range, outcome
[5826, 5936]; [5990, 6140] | 1.11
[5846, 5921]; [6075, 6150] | 1.15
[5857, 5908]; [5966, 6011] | 1.13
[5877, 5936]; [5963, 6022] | 1.10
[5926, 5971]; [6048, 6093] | 1.08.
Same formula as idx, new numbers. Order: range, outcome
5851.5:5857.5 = 7.95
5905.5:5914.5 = 7.65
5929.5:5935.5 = 7.75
